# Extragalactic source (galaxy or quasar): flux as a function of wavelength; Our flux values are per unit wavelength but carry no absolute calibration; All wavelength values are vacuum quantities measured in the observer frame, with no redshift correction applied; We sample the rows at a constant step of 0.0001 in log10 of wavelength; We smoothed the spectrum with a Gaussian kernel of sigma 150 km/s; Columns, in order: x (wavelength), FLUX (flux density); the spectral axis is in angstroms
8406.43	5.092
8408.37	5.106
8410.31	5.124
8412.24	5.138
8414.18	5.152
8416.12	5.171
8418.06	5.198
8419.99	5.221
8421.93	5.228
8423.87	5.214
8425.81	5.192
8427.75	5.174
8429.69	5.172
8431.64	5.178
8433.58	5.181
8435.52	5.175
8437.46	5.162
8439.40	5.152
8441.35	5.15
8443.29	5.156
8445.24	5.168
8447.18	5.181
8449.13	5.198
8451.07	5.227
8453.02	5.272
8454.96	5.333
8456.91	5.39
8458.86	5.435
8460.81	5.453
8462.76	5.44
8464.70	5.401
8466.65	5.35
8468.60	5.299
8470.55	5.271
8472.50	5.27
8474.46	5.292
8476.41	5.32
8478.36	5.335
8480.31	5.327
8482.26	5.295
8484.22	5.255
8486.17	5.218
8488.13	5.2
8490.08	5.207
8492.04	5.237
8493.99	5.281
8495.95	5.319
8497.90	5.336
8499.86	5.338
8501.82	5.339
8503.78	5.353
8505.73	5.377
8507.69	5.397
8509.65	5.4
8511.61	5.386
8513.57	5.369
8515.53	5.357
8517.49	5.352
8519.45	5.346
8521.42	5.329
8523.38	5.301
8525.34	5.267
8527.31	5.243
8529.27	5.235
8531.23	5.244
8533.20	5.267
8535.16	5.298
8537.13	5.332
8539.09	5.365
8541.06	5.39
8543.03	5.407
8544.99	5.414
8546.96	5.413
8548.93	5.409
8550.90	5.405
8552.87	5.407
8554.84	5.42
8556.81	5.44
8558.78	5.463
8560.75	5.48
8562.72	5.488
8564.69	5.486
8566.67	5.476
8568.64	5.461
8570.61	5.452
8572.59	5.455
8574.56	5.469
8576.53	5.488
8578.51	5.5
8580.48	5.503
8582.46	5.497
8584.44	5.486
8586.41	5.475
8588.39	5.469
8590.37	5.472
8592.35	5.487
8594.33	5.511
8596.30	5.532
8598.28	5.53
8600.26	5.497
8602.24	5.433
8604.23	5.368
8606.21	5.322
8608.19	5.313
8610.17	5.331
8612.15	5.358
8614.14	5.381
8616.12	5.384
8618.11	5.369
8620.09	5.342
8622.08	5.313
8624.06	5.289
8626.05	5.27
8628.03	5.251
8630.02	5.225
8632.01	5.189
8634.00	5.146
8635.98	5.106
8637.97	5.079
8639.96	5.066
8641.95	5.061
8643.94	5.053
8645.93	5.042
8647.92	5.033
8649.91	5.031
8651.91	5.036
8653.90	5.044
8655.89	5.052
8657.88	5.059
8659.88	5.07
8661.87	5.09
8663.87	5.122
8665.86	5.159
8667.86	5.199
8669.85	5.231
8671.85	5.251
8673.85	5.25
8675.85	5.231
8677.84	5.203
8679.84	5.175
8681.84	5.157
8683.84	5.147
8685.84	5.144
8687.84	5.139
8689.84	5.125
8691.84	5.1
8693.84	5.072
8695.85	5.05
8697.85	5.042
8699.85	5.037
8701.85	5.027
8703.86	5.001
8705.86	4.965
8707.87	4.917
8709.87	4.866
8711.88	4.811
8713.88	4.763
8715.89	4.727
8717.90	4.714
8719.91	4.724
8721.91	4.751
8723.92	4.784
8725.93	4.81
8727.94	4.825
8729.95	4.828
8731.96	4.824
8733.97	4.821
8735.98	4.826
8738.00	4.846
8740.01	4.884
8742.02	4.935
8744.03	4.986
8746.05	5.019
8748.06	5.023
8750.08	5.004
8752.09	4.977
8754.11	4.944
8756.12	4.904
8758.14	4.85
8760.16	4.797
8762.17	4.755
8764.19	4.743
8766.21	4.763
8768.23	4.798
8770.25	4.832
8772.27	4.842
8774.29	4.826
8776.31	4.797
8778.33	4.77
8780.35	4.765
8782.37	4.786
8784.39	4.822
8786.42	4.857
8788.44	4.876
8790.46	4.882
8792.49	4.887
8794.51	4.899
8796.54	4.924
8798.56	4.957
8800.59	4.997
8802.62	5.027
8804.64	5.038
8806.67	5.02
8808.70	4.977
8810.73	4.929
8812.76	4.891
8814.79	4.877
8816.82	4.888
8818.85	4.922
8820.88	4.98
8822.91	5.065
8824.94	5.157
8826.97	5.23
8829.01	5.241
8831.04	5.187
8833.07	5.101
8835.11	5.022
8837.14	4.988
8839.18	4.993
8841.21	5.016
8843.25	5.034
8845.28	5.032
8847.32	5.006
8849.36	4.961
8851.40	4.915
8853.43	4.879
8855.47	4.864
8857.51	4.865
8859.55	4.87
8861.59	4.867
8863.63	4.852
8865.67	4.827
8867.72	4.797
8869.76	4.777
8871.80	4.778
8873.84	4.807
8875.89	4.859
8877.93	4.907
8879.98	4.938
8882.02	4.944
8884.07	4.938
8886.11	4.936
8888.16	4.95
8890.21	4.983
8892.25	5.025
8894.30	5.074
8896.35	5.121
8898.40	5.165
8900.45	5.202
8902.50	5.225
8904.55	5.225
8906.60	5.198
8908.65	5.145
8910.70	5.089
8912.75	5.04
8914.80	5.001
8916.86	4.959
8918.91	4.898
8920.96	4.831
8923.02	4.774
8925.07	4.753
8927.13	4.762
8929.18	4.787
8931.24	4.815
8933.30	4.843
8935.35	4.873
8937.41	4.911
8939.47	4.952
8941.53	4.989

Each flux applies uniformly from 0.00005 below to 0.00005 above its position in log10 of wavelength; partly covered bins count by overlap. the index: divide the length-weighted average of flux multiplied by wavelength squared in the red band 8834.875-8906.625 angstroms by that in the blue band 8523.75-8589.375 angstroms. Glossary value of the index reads 1.0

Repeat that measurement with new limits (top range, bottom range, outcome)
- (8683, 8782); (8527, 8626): 0.94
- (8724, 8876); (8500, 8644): 0.96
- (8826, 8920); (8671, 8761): 1.04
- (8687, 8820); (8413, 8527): 0.99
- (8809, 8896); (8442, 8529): 1.02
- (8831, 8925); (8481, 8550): 1.02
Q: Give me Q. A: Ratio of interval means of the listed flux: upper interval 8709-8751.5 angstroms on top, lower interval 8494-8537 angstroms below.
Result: 0.91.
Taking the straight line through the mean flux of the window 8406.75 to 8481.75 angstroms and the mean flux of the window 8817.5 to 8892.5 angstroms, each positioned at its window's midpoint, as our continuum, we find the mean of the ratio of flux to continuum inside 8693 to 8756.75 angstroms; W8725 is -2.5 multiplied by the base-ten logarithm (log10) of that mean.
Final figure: 0.03 mag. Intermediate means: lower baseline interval 5.24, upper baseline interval 4.96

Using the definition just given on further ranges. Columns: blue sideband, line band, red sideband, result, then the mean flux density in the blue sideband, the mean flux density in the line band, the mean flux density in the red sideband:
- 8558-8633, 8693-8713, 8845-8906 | 0.06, 5.42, 4.98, 4.95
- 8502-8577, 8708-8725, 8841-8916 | 0.09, 5.38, 4.78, 4.98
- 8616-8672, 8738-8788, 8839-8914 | 0.04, 5.15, 4.86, 4.98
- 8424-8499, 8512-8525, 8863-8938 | -0.02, 5.26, 5.34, 4.95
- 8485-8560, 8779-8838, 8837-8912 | 0.02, 5.34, 4.97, 4.97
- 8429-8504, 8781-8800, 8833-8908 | 0.03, 5.27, 4.88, 4.97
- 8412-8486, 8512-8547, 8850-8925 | -0.03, 5.25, 5.33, 4.96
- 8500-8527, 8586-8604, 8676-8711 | -0.05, 5.35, 5.48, 5.07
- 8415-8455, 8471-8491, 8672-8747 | -0.02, 5.19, 5.27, 4.96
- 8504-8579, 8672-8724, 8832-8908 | 0.04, 5.39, 5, 4.97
